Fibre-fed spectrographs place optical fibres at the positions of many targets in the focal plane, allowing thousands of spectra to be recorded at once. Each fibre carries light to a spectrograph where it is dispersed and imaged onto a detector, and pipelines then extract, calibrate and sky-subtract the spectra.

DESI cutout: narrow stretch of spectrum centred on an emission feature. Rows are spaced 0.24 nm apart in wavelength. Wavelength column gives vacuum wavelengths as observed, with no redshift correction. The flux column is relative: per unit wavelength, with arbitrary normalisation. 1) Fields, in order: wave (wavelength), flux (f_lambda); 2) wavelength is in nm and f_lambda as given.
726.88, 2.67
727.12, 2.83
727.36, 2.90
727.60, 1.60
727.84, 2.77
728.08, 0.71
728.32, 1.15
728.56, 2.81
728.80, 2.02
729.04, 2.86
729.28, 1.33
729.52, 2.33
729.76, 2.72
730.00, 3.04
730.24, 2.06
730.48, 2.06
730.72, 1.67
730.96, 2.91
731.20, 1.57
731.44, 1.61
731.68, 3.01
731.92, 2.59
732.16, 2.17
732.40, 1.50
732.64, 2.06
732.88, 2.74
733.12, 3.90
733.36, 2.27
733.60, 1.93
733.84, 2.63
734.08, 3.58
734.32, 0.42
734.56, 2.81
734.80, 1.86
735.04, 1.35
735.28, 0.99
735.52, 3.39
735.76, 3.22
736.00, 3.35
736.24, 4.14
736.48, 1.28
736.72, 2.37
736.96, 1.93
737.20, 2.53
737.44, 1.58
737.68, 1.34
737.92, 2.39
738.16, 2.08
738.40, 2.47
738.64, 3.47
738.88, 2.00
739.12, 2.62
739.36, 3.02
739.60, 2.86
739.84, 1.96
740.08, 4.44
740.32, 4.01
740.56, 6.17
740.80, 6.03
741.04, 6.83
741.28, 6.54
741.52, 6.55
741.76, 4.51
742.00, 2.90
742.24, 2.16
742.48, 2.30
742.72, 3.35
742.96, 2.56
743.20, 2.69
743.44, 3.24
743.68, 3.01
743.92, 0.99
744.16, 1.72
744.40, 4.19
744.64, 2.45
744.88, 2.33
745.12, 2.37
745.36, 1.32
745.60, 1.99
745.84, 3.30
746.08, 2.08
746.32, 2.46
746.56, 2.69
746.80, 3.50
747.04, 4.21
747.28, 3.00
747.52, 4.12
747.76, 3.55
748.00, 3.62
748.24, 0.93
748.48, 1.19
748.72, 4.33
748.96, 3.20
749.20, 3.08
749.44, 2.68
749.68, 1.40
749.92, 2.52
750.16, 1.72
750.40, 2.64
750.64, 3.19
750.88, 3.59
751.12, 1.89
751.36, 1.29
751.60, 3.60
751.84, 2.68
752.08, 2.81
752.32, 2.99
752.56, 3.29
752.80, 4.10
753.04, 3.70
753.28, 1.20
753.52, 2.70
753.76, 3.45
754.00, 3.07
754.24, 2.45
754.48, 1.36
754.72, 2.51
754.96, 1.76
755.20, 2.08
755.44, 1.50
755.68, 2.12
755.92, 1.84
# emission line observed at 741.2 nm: [O II]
